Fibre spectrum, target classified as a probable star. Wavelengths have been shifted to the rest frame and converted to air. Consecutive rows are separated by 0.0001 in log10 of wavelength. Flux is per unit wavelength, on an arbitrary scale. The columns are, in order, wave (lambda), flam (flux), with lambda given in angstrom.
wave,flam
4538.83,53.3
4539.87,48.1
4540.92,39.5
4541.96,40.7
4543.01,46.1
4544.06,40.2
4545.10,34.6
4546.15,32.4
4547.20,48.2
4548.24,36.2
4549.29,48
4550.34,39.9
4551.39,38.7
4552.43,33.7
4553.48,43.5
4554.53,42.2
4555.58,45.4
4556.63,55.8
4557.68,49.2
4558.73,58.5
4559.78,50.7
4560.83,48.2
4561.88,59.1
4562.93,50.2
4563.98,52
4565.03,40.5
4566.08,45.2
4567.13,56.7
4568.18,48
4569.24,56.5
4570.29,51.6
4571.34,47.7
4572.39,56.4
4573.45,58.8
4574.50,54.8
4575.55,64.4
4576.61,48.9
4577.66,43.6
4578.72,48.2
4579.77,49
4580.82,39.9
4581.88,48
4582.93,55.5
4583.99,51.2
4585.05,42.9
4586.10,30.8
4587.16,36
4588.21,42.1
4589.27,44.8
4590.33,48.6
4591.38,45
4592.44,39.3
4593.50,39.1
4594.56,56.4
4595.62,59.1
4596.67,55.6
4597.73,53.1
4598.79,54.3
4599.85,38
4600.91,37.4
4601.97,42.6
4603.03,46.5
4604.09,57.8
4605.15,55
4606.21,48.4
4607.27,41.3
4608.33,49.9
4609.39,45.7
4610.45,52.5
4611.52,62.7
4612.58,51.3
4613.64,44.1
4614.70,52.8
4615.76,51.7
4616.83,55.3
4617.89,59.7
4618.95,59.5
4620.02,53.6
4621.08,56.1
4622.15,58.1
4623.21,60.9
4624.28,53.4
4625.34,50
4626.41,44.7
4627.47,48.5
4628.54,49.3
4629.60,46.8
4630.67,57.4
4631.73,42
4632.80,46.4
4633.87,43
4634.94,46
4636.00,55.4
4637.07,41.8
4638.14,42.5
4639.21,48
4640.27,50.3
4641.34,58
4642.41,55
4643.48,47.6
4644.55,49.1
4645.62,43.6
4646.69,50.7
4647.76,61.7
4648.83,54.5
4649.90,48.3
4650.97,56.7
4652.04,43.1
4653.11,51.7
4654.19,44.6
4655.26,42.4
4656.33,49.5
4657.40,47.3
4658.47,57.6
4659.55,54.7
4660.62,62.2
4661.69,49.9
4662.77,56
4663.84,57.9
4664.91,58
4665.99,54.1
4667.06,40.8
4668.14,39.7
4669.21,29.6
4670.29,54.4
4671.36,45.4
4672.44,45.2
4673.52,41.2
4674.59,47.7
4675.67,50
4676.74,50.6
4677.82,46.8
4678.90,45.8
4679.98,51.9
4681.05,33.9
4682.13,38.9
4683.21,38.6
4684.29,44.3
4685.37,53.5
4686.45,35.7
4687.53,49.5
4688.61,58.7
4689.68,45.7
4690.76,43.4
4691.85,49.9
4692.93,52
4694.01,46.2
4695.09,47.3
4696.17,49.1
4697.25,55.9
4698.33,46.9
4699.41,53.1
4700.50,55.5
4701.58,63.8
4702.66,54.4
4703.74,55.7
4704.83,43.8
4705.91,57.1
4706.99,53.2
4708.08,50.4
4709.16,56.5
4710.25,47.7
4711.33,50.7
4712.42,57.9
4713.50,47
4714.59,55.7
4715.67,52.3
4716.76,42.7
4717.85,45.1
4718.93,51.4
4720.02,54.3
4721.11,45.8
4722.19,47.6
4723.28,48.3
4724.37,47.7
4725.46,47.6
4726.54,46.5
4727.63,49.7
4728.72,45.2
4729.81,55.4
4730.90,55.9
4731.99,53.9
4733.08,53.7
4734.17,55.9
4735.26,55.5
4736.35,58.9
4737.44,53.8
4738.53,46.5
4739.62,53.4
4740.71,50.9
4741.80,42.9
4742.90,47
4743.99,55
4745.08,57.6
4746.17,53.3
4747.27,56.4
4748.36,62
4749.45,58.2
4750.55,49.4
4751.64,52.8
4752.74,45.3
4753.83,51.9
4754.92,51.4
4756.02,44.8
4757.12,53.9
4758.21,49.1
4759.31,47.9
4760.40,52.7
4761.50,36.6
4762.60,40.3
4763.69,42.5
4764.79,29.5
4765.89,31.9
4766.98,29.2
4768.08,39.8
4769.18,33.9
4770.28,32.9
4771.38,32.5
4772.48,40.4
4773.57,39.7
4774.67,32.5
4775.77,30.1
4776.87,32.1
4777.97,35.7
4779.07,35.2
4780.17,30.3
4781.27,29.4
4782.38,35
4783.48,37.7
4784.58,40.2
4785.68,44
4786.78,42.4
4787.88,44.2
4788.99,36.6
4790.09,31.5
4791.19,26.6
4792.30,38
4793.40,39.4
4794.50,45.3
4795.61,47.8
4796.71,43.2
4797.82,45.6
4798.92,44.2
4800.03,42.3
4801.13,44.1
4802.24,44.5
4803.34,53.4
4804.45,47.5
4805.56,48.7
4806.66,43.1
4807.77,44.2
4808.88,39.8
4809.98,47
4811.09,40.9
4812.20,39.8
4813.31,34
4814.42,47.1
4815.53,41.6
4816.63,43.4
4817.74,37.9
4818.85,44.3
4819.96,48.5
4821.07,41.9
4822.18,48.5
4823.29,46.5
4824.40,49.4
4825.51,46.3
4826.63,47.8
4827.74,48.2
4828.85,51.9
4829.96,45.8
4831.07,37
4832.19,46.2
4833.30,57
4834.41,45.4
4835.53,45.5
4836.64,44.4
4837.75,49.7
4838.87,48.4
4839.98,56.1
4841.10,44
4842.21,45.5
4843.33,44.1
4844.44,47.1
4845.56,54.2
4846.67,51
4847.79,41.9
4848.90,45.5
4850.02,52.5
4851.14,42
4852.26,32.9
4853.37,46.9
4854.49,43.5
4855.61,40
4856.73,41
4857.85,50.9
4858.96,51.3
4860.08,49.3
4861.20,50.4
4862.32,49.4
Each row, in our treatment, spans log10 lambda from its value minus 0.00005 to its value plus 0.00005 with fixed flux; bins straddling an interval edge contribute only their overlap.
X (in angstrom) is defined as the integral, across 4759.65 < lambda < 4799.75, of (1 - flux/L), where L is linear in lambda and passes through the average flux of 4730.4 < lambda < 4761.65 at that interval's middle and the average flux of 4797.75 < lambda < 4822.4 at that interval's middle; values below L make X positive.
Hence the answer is 8.5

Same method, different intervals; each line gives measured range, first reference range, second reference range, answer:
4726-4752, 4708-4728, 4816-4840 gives -2.0 angstrom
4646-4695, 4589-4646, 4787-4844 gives 0.1 angstrom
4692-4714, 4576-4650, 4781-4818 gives -3.2 angstrom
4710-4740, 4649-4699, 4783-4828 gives -3.1 angstrom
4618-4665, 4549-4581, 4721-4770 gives -2.2 angstrom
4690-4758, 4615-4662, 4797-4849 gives -4.0 angstrom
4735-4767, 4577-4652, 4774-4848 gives -2.8 angstrom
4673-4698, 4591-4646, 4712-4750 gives 2.1 angstrom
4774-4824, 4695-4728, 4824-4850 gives 8.0 angstrom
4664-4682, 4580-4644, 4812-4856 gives 0.8 angstrom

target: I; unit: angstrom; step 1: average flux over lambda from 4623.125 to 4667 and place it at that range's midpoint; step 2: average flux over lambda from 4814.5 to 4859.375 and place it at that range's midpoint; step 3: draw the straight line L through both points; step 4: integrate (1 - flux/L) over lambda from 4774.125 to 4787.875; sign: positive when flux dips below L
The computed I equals 3.4 angstrom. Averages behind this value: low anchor 50.5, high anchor 46.2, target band 35.7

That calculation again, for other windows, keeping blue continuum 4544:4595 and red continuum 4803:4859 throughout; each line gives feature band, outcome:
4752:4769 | 1.10 angstrom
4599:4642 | -3.21 angstrom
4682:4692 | 0.09 angstrom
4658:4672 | -1.28 angstrom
